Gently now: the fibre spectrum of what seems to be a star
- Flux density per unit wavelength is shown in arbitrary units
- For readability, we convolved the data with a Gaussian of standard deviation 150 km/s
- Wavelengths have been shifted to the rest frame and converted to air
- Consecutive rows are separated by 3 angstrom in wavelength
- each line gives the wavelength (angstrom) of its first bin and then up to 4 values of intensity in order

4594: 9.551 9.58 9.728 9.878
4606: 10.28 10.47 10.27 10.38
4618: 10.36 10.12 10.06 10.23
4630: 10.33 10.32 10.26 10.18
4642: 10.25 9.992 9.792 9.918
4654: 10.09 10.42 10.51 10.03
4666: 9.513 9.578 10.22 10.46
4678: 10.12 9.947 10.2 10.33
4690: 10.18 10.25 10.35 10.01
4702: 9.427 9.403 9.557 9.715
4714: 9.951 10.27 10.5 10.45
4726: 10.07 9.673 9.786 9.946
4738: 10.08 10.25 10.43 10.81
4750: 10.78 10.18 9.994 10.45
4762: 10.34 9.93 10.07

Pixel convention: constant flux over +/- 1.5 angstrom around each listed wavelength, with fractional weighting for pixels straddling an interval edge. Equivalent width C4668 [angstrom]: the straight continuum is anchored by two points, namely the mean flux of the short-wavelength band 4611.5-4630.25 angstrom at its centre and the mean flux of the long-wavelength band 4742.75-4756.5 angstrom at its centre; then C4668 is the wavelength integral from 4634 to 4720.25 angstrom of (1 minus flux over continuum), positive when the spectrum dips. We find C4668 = 2.5 angstrom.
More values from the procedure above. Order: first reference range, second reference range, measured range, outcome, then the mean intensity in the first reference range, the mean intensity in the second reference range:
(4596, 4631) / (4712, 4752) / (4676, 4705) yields 0.4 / 10.1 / 10.2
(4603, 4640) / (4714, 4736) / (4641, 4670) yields 0.5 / 10.3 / 10.1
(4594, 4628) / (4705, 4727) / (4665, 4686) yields 0.1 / 10.1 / 10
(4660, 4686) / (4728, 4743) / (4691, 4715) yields 0.4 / 10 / 9.97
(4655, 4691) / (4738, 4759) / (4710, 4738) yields 0.7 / 10.1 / 10.4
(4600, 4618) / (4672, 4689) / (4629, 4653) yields 0.2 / 10.2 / 10.2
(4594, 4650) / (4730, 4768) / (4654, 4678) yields 0.1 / 10.1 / 10.2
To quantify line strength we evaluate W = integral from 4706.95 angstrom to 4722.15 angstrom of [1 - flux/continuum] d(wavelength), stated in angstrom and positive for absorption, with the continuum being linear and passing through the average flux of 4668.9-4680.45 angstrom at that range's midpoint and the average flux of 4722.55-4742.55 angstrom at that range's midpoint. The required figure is 0.0 angstrom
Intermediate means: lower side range 10.1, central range 10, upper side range 10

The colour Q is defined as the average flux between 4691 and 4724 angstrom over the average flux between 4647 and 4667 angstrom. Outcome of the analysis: 1.0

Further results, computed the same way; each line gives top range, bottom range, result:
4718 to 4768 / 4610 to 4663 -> 1.00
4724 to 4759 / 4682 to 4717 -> 1.02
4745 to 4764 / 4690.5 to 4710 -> 1.06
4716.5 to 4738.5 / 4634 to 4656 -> 1.00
